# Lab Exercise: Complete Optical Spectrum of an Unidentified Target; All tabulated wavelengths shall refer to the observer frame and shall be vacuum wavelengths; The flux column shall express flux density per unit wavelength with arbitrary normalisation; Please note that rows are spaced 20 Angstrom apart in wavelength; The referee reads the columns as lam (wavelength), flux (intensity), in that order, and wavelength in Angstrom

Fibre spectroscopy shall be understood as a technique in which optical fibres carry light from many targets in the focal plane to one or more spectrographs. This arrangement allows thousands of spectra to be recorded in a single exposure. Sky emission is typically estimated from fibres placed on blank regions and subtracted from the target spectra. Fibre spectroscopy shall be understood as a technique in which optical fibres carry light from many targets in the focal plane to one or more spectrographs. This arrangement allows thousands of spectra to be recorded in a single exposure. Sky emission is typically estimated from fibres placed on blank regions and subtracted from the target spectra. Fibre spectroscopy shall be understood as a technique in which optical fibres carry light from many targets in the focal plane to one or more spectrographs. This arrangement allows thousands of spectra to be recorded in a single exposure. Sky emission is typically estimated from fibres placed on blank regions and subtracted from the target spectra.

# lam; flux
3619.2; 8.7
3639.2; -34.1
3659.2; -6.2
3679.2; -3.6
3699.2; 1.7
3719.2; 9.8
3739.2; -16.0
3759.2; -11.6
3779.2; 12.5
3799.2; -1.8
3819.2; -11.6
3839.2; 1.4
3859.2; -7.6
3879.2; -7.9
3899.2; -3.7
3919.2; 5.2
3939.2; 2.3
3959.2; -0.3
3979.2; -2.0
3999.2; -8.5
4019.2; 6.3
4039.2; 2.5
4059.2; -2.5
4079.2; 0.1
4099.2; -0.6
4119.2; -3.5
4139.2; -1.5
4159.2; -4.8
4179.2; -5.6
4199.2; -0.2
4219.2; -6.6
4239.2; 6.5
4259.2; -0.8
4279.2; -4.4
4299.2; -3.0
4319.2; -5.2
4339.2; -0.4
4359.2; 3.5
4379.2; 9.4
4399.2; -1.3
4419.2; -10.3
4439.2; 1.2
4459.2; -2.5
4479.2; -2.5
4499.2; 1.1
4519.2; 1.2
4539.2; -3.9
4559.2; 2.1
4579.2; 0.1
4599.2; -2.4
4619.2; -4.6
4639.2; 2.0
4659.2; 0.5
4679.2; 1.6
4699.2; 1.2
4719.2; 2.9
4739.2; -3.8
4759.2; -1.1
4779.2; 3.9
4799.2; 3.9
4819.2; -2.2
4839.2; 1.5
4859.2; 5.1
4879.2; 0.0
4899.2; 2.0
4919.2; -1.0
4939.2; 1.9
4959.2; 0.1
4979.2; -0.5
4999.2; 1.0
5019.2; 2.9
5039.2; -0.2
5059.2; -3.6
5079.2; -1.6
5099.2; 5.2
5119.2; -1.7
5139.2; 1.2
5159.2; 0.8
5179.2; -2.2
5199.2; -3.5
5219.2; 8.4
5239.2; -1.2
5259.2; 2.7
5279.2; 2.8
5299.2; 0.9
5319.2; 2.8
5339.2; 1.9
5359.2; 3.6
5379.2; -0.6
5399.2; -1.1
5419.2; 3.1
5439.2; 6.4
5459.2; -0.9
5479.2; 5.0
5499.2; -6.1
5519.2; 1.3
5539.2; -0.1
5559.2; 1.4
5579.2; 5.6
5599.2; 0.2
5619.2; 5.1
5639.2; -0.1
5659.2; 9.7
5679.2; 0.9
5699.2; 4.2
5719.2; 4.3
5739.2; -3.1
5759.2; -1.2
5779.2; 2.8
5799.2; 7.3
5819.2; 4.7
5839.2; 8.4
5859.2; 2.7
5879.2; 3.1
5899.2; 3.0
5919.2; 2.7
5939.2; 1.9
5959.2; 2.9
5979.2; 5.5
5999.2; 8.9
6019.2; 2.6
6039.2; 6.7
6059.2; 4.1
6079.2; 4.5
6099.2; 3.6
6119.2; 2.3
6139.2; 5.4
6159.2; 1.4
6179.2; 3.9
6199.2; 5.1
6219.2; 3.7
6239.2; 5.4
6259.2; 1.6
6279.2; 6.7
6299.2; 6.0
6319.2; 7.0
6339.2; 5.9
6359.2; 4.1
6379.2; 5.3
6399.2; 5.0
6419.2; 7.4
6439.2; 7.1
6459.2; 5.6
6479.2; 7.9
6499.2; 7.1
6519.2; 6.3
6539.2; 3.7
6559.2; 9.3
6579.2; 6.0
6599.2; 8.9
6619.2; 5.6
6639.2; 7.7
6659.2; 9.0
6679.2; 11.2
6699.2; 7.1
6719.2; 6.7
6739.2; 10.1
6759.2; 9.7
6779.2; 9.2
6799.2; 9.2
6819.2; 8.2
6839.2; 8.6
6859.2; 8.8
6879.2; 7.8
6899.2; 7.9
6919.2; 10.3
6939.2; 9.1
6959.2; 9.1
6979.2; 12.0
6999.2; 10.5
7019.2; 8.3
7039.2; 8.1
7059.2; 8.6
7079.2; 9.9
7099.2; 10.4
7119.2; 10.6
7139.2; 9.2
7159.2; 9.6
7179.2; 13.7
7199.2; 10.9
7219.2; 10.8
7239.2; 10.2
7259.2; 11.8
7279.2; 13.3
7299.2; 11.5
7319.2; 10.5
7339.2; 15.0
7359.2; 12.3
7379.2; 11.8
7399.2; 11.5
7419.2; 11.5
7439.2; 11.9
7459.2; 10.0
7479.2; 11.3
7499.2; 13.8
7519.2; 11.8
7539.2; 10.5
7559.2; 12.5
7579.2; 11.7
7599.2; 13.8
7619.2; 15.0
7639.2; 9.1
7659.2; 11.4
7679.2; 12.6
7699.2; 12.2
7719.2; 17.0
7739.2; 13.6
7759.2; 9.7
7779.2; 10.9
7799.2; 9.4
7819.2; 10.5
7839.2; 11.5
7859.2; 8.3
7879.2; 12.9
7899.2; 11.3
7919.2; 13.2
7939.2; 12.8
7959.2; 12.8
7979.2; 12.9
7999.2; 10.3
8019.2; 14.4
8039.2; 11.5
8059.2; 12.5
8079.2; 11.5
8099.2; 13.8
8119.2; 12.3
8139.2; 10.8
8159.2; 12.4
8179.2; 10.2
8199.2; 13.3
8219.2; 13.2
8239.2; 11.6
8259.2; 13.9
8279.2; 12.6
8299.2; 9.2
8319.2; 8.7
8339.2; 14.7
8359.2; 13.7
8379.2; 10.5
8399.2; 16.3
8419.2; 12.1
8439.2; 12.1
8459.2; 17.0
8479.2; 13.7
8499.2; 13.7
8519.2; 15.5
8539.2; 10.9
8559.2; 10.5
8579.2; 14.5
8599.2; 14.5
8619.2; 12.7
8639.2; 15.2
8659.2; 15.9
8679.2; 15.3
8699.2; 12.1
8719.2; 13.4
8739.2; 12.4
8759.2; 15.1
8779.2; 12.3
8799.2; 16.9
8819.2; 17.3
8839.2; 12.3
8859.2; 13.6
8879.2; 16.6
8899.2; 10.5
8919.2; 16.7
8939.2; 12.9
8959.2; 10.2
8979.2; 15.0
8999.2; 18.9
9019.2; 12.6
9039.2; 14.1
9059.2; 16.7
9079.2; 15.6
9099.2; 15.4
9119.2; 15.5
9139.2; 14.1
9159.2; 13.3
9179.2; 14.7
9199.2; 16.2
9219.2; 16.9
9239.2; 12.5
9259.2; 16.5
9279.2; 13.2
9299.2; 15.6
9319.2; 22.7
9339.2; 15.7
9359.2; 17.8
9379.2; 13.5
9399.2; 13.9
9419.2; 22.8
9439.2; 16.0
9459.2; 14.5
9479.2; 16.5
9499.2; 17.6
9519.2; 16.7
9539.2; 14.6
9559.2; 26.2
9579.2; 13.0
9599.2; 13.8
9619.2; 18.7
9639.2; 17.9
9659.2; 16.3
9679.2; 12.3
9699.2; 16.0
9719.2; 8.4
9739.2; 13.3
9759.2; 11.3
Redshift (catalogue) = 0.603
